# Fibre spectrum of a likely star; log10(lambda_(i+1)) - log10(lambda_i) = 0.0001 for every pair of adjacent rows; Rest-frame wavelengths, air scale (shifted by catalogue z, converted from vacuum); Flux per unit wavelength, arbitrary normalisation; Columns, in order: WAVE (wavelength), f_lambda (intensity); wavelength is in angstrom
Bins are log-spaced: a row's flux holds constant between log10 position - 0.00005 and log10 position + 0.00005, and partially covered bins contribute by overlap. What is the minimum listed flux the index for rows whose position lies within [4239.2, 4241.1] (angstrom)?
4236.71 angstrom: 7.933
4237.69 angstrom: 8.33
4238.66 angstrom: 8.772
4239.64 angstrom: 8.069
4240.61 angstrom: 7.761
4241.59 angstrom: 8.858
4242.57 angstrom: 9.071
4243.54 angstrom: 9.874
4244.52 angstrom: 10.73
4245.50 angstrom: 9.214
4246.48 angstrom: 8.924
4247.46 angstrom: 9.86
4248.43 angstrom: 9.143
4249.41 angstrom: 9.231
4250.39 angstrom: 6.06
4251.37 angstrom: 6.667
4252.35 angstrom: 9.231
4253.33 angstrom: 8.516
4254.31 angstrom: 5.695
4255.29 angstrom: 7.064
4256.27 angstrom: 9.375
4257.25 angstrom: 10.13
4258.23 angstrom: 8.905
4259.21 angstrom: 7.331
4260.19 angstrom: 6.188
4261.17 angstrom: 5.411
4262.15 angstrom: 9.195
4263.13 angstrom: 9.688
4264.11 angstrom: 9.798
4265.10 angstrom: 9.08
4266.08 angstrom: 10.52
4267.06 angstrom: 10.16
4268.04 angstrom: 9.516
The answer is 7.761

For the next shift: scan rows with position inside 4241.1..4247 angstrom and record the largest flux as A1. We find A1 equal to 10.73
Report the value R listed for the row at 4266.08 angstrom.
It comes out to 10.52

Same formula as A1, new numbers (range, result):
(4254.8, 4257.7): 10.13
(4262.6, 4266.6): 10.52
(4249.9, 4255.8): 9.231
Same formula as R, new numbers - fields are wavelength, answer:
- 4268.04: 9.516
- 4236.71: 7.933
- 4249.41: 9.231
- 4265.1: 9.08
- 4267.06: 10.16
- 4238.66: 8.772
